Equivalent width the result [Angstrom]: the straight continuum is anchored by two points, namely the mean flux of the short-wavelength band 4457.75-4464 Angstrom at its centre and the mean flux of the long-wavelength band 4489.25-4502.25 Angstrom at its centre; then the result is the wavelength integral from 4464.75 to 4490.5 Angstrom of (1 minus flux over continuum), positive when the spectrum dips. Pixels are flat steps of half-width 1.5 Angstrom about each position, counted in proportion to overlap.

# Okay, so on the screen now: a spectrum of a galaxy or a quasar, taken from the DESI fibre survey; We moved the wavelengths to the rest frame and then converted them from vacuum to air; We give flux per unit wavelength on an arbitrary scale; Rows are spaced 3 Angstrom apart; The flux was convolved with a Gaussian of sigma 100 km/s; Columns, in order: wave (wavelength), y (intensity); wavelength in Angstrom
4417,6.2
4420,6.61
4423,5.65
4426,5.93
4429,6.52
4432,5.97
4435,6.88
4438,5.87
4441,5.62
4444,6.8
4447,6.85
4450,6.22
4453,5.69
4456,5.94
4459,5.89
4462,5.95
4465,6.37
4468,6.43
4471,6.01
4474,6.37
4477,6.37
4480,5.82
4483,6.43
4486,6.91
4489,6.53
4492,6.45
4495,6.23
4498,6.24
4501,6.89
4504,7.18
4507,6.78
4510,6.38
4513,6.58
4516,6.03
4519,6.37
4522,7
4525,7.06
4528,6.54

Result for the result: -0.69 Angstrom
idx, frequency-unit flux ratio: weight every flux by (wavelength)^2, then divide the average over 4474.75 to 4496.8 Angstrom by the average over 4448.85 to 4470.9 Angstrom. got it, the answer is 1.1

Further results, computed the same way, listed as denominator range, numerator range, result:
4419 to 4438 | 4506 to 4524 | 1.09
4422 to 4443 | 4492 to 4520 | 1.11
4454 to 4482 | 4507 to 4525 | 1.09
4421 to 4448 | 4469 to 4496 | 1.04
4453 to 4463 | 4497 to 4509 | 1.17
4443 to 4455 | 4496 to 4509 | 1.09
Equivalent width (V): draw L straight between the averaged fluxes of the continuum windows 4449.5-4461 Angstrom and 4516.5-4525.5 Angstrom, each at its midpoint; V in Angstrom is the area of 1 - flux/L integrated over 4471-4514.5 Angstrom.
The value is -0.9 Angstrom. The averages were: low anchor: 5.91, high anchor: 6.7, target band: 6.49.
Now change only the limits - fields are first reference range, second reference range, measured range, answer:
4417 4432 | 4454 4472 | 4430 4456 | -0.4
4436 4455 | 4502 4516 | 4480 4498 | 0.2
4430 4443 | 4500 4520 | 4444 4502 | 0.6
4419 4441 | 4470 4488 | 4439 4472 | 0.5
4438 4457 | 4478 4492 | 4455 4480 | 0.6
